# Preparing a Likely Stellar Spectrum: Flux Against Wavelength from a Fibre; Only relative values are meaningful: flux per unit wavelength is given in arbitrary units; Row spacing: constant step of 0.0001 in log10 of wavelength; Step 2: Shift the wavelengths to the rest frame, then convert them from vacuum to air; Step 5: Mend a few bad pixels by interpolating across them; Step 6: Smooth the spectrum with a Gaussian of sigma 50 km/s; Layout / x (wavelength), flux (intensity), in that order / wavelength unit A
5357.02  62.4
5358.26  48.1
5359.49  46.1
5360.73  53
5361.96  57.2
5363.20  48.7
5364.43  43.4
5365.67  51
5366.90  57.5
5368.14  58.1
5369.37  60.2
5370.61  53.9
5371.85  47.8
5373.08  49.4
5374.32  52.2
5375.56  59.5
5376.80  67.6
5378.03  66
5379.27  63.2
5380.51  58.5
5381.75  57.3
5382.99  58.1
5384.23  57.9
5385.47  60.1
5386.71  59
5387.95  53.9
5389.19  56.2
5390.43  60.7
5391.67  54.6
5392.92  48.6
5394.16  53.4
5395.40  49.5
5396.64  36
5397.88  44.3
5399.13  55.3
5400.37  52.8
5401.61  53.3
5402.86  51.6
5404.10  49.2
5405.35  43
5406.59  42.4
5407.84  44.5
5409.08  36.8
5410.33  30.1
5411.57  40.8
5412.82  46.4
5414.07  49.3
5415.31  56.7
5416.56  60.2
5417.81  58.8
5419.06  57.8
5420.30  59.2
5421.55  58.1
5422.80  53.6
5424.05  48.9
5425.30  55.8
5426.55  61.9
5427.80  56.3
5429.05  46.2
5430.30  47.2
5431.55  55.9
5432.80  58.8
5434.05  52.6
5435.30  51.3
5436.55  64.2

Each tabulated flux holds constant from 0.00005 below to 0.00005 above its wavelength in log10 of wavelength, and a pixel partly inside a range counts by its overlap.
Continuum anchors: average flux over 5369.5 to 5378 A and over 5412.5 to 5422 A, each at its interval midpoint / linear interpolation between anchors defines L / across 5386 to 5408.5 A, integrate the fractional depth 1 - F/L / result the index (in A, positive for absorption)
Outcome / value 2.26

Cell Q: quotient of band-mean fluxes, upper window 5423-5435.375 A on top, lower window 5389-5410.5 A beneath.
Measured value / 1.11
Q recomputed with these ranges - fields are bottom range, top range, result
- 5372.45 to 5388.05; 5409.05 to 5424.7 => 0.87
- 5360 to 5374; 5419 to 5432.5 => 1.04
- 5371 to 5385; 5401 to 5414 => 0.76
